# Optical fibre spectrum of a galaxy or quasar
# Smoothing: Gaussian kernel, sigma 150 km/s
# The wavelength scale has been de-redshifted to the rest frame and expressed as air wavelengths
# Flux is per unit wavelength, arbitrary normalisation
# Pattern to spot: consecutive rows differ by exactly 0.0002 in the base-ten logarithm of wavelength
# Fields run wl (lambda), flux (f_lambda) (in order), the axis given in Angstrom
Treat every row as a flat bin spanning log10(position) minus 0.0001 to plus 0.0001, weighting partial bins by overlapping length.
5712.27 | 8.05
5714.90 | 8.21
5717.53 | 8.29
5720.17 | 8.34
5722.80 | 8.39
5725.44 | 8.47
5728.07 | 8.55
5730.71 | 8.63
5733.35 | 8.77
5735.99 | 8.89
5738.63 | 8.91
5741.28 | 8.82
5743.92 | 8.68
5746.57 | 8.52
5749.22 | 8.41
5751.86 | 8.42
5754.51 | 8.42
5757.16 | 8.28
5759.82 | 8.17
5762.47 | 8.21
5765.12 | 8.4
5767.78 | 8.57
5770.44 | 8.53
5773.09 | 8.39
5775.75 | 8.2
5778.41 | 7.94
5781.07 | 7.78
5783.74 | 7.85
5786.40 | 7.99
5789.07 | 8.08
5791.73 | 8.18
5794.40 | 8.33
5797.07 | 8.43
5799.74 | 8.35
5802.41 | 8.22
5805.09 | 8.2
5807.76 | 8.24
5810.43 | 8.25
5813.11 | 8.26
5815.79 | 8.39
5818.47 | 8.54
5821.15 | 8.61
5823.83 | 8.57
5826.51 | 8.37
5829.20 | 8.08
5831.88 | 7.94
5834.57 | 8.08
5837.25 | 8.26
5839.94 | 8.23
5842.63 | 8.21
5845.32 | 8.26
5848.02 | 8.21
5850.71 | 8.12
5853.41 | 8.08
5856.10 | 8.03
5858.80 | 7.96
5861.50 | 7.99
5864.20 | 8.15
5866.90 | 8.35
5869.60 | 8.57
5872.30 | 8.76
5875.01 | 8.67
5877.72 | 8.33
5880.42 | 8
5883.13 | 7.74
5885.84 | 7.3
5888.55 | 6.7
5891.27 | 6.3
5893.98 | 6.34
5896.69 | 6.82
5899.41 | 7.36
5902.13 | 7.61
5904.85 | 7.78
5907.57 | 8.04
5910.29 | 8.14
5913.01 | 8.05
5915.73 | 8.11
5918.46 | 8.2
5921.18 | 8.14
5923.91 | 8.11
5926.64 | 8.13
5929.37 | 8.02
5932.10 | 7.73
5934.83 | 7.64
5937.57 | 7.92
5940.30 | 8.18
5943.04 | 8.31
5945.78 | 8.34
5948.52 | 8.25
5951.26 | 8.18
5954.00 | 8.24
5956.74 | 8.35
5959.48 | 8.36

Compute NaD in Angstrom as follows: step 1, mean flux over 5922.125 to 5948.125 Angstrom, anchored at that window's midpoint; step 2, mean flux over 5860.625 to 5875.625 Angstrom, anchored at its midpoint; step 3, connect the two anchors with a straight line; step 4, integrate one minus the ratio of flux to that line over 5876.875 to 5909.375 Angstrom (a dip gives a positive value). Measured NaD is 3.63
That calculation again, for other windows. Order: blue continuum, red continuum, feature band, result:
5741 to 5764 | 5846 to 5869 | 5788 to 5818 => 0.0 Angstrom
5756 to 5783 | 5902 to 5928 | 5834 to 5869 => -0.1 Angstrom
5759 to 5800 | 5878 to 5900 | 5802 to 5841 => -2.5 Angstrom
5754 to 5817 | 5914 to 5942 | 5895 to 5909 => 1.0 Angstrom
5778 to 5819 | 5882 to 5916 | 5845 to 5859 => -0.6 Angstrom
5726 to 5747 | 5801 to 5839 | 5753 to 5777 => 0.6 Angstrom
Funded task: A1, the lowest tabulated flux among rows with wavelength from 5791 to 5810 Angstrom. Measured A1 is 8.18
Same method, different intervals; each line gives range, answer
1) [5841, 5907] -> 6.3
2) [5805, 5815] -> 8.2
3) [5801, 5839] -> 7.94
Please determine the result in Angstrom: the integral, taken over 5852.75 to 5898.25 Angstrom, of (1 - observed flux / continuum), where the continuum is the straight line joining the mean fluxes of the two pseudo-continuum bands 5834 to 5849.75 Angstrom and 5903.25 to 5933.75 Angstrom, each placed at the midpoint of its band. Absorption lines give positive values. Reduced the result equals 2.10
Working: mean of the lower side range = 8.21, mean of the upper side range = 8.04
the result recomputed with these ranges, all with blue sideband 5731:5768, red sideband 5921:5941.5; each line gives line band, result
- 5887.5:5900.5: 2.24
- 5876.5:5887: 0.36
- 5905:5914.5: 0.00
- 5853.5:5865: 0.23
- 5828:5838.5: 0.24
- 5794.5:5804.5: 0.07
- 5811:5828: -0.26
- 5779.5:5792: 0.69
